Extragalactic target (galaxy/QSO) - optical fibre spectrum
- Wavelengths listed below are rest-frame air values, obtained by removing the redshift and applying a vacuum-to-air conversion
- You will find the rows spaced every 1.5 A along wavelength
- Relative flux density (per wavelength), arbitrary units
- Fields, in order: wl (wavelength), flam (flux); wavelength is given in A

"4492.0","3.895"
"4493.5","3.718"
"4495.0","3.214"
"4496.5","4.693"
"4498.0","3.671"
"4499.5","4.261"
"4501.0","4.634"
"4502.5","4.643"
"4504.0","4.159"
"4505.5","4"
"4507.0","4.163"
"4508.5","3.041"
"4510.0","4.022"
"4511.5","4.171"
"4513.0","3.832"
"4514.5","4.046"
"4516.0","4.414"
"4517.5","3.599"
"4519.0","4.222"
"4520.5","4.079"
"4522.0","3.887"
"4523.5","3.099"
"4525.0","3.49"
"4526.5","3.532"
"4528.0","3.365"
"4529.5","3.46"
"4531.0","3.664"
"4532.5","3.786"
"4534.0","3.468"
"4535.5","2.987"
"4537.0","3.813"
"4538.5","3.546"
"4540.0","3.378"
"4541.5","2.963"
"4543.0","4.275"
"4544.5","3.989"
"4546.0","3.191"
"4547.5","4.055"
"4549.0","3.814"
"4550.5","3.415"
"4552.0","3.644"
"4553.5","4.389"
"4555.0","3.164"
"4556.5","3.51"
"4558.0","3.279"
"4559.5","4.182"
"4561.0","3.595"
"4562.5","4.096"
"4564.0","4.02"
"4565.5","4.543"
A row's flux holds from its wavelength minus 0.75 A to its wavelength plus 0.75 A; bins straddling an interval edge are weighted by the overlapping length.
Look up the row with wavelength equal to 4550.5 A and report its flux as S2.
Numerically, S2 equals 3.415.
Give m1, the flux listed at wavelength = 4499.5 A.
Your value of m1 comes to 4.261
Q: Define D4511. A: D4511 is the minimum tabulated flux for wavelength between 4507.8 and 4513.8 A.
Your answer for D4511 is 3.041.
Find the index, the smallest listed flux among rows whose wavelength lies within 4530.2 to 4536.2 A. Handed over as 2.987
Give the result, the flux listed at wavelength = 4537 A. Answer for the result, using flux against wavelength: 3.813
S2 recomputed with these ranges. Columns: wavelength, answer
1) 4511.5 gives 4.171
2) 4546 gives 3.191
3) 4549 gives 3.814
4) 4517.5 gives 3.599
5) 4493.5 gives 3.718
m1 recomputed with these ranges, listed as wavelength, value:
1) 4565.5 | 4.543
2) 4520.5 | 4.079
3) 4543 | 4.275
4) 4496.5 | 4.693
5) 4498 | 3.671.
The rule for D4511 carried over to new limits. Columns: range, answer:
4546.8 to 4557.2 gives 3.164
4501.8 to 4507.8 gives 4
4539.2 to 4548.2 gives 2.963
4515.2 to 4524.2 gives 3.099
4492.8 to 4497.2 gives 3.214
